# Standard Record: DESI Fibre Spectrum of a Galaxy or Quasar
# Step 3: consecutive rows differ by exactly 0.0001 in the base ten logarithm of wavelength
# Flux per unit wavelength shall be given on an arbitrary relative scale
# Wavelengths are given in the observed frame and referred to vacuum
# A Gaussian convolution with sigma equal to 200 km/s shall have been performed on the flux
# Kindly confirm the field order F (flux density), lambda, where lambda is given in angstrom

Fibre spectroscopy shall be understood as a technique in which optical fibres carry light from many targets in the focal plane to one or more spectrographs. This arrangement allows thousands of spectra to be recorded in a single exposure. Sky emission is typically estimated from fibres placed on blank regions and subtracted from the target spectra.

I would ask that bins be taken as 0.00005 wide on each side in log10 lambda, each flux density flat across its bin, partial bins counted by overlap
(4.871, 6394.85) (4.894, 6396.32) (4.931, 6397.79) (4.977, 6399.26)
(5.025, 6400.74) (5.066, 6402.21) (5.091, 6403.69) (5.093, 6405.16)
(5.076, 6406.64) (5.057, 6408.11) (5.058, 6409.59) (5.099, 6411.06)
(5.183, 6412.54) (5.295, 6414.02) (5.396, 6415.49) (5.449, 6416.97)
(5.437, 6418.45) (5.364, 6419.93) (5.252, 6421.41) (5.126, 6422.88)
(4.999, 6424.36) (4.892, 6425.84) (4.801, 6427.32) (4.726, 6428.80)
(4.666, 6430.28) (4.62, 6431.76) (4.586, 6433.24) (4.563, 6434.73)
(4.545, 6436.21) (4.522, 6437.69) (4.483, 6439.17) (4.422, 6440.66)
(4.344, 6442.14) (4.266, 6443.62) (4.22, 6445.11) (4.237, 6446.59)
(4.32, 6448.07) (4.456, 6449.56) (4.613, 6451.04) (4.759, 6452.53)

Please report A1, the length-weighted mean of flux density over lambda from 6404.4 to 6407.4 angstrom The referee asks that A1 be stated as 5.09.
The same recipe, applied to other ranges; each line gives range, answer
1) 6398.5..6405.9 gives 5.05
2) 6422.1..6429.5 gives 4.92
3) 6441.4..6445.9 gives 4.28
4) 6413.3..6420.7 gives 5.39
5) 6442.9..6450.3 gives 4.3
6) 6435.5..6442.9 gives 4.46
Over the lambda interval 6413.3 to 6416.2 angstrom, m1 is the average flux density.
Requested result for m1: 5.36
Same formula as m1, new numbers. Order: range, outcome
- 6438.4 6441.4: 4.45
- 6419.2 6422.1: 5.31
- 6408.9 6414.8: 5.17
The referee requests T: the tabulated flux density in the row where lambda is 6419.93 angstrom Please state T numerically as 5.364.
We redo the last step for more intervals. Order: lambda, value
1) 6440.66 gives 4.422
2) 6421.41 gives 5.252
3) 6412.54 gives 5.183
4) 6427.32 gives 4.801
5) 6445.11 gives 4.22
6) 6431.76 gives 4.62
